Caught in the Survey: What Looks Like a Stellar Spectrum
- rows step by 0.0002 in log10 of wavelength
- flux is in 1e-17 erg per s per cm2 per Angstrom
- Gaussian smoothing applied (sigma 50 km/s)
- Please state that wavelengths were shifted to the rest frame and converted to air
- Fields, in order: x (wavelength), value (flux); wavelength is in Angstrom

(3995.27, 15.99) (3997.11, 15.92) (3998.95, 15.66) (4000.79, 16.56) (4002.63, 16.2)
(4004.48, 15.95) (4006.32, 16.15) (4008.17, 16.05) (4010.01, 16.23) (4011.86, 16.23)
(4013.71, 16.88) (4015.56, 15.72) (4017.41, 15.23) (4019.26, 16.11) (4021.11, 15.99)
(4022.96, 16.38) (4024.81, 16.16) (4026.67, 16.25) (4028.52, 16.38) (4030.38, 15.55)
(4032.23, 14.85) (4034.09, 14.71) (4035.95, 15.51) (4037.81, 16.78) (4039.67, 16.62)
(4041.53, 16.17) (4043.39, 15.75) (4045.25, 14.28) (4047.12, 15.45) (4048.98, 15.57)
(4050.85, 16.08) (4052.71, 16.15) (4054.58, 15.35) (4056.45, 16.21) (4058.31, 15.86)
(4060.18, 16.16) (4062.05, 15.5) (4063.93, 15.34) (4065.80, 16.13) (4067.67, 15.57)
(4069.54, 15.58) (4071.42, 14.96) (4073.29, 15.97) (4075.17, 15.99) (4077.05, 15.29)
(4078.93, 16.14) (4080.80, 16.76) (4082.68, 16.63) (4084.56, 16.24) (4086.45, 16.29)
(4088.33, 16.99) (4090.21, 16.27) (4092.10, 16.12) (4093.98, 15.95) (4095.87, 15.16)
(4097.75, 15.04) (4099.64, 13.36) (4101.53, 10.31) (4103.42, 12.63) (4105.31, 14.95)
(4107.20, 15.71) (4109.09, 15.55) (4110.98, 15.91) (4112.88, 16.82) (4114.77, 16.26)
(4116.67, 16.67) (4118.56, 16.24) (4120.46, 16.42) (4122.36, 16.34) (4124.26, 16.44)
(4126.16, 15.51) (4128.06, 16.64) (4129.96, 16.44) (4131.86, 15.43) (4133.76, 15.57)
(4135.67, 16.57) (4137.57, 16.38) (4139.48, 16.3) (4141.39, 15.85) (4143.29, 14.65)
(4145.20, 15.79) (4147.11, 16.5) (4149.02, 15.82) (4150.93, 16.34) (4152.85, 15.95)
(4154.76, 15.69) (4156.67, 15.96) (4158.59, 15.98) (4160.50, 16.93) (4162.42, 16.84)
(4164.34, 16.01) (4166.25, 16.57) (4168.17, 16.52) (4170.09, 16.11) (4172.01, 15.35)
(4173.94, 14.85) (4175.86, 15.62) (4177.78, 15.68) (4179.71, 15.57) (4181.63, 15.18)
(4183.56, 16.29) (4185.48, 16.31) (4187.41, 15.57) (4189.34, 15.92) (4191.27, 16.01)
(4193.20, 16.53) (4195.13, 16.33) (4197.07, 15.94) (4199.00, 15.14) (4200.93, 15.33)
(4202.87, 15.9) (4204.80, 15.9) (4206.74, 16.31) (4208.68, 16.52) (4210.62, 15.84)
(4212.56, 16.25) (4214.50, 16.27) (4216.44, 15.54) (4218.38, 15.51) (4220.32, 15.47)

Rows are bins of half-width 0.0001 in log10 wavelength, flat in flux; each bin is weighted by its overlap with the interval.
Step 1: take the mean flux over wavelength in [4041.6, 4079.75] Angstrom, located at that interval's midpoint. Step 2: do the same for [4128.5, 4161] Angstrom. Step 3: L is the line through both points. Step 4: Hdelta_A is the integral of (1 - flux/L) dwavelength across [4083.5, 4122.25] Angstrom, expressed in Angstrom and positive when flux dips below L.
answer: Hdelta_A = 0.9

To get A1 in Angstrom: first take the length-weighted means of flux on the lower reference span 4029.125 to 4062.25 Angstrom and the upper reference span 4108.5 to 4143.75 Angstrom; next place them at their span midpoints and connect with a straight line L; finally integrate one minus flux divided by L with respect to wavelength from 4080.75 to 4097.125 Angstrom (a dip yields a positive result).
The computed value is -0.3 Angstrom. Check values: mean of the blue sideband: 15.7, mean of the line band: 16.2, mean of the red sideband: 16.1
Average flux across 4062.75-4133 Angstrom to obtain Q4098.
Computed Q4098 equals 15.7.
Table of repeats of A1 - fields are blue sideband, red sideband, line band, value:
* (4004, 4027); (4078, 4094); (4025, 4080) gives 1.8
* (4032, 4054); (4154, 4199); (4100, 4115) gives 1.1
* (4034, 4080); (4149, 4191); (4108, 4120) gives -0.3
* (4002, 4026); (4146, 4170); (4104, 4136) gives 0.3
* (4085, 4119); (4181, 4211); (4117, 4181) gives -1.6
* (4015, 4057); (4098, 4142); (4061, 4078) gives 0.1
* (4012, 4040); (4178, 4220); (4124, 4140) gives -0.2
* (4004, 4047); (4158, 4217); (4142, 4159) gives 0.1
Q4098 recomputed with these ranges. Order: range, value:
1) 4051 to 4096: 16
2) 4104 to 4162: 16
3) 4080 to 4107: 15.2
